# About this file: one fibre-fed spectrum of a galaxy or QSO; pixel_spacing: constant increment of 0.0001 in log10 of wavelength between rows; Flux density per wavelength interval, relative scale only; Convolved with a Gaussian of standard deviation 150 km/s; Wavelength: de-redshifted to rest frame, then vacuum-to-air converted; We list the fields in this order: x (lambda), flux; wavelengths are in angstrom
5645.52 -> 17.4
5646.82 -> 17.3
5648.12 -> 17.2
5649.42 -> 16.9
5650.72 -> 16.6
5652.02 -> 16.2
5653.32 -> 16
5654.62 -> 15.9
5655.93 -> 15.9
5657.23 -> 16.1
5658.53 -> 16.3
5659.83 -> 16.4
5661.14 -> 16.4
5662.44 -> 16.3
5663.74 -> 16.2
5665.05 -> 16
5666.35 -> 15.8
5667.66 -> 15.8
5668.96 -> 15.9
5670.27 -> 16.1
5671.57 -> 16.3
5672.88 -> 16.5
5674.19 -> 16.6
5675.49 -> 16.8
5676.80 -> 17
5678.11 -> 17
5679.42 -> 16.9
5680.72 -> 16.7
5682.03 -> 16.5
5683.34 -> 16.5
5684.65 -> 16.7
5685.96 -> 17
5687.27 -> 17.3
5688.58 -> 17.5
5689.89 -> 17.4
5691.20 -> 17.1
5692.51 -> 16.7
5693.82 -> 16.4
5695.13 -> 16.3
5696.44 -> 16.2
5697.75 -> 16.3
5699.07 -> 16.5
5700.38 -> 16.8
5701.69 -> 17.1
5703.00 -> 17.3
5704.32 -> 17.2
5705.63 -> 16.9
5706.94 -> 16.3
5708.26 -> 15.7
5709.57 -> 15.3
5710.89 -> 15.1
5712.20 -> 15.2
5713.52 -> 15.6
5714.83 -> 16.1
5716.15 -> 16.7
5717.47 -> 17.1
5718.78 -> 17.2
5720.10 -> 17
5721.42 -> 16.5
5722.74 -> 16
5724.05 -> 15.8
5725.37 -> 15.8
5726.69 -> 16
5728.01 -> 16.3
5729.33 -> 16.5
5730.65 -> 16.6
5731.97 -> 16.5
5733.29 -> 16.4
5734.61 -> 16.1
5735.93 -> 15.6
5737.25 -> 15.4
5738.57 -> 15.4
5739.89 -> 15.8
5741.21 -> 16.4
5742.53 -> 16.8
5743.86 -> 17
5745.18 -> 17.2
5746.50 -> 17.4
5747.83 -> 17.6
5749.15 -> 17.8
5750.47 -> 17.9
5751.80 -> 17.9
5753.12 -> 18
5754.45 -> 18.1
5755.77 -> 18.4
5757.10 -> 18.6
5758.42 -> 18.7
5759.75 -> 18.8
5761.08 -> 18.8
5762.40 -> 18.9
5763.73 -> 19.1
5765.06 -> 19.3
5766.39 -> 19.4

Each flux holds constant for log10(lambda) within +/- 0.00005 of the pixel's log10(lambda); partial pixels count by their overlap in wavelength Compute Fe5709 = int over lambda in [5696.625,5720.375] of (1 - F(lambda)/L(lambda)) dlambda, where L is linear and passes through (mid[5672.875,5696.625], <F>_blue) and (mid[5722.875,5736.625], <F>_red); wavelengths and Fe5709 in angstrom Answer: 0.1 angstrom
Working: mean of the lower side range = 16.8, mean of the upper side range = 16.2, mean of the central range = 16.4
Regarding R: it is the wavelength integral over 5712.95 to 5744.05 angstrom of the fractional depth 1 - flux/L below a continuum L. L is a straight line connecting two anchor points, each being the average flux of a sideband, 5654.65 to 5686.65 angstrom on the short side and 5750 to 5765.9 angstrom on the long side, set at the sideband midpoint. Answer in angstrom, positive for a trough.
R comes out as 2.7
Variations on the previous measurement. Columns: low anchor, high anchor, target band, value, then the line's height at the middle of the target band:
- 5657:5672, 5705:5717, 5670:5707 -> -1.76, 16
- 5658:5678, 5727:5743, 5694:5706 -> -0.36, 16.2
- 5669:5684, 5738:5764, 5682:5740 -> 2.40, 17.1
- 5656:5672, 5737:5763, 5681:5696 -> -0.27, 16.5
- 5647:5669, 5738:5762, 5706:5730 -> 1.42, 17.1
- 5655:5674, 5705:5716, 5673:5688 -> -0.73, 16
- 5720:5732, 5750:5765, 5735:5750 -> 0.73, 17.4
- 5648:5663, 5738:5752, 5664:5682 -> 0.05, 16.5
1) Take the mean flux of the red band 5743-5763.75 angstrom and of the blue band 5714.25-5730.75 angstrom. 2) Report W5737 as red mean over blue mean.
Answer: 1.10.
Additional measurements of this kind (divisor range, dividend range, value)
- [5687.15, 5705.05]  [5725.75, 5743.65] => 0.96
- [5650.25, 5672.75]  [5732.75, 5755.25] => 1.05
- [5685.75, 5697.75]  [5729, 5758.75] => 1.01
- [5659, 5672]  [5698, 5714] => 1.01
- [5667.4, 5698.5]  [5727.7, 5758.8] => 1.02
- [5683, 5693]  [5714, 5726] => 0.97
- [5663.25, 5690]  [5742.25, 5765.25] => 1.09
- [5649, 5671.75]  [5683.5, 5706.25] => 1.04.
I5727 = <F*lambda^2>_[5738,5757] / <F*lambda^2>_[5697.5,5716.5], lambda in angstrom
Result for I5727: 1.08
